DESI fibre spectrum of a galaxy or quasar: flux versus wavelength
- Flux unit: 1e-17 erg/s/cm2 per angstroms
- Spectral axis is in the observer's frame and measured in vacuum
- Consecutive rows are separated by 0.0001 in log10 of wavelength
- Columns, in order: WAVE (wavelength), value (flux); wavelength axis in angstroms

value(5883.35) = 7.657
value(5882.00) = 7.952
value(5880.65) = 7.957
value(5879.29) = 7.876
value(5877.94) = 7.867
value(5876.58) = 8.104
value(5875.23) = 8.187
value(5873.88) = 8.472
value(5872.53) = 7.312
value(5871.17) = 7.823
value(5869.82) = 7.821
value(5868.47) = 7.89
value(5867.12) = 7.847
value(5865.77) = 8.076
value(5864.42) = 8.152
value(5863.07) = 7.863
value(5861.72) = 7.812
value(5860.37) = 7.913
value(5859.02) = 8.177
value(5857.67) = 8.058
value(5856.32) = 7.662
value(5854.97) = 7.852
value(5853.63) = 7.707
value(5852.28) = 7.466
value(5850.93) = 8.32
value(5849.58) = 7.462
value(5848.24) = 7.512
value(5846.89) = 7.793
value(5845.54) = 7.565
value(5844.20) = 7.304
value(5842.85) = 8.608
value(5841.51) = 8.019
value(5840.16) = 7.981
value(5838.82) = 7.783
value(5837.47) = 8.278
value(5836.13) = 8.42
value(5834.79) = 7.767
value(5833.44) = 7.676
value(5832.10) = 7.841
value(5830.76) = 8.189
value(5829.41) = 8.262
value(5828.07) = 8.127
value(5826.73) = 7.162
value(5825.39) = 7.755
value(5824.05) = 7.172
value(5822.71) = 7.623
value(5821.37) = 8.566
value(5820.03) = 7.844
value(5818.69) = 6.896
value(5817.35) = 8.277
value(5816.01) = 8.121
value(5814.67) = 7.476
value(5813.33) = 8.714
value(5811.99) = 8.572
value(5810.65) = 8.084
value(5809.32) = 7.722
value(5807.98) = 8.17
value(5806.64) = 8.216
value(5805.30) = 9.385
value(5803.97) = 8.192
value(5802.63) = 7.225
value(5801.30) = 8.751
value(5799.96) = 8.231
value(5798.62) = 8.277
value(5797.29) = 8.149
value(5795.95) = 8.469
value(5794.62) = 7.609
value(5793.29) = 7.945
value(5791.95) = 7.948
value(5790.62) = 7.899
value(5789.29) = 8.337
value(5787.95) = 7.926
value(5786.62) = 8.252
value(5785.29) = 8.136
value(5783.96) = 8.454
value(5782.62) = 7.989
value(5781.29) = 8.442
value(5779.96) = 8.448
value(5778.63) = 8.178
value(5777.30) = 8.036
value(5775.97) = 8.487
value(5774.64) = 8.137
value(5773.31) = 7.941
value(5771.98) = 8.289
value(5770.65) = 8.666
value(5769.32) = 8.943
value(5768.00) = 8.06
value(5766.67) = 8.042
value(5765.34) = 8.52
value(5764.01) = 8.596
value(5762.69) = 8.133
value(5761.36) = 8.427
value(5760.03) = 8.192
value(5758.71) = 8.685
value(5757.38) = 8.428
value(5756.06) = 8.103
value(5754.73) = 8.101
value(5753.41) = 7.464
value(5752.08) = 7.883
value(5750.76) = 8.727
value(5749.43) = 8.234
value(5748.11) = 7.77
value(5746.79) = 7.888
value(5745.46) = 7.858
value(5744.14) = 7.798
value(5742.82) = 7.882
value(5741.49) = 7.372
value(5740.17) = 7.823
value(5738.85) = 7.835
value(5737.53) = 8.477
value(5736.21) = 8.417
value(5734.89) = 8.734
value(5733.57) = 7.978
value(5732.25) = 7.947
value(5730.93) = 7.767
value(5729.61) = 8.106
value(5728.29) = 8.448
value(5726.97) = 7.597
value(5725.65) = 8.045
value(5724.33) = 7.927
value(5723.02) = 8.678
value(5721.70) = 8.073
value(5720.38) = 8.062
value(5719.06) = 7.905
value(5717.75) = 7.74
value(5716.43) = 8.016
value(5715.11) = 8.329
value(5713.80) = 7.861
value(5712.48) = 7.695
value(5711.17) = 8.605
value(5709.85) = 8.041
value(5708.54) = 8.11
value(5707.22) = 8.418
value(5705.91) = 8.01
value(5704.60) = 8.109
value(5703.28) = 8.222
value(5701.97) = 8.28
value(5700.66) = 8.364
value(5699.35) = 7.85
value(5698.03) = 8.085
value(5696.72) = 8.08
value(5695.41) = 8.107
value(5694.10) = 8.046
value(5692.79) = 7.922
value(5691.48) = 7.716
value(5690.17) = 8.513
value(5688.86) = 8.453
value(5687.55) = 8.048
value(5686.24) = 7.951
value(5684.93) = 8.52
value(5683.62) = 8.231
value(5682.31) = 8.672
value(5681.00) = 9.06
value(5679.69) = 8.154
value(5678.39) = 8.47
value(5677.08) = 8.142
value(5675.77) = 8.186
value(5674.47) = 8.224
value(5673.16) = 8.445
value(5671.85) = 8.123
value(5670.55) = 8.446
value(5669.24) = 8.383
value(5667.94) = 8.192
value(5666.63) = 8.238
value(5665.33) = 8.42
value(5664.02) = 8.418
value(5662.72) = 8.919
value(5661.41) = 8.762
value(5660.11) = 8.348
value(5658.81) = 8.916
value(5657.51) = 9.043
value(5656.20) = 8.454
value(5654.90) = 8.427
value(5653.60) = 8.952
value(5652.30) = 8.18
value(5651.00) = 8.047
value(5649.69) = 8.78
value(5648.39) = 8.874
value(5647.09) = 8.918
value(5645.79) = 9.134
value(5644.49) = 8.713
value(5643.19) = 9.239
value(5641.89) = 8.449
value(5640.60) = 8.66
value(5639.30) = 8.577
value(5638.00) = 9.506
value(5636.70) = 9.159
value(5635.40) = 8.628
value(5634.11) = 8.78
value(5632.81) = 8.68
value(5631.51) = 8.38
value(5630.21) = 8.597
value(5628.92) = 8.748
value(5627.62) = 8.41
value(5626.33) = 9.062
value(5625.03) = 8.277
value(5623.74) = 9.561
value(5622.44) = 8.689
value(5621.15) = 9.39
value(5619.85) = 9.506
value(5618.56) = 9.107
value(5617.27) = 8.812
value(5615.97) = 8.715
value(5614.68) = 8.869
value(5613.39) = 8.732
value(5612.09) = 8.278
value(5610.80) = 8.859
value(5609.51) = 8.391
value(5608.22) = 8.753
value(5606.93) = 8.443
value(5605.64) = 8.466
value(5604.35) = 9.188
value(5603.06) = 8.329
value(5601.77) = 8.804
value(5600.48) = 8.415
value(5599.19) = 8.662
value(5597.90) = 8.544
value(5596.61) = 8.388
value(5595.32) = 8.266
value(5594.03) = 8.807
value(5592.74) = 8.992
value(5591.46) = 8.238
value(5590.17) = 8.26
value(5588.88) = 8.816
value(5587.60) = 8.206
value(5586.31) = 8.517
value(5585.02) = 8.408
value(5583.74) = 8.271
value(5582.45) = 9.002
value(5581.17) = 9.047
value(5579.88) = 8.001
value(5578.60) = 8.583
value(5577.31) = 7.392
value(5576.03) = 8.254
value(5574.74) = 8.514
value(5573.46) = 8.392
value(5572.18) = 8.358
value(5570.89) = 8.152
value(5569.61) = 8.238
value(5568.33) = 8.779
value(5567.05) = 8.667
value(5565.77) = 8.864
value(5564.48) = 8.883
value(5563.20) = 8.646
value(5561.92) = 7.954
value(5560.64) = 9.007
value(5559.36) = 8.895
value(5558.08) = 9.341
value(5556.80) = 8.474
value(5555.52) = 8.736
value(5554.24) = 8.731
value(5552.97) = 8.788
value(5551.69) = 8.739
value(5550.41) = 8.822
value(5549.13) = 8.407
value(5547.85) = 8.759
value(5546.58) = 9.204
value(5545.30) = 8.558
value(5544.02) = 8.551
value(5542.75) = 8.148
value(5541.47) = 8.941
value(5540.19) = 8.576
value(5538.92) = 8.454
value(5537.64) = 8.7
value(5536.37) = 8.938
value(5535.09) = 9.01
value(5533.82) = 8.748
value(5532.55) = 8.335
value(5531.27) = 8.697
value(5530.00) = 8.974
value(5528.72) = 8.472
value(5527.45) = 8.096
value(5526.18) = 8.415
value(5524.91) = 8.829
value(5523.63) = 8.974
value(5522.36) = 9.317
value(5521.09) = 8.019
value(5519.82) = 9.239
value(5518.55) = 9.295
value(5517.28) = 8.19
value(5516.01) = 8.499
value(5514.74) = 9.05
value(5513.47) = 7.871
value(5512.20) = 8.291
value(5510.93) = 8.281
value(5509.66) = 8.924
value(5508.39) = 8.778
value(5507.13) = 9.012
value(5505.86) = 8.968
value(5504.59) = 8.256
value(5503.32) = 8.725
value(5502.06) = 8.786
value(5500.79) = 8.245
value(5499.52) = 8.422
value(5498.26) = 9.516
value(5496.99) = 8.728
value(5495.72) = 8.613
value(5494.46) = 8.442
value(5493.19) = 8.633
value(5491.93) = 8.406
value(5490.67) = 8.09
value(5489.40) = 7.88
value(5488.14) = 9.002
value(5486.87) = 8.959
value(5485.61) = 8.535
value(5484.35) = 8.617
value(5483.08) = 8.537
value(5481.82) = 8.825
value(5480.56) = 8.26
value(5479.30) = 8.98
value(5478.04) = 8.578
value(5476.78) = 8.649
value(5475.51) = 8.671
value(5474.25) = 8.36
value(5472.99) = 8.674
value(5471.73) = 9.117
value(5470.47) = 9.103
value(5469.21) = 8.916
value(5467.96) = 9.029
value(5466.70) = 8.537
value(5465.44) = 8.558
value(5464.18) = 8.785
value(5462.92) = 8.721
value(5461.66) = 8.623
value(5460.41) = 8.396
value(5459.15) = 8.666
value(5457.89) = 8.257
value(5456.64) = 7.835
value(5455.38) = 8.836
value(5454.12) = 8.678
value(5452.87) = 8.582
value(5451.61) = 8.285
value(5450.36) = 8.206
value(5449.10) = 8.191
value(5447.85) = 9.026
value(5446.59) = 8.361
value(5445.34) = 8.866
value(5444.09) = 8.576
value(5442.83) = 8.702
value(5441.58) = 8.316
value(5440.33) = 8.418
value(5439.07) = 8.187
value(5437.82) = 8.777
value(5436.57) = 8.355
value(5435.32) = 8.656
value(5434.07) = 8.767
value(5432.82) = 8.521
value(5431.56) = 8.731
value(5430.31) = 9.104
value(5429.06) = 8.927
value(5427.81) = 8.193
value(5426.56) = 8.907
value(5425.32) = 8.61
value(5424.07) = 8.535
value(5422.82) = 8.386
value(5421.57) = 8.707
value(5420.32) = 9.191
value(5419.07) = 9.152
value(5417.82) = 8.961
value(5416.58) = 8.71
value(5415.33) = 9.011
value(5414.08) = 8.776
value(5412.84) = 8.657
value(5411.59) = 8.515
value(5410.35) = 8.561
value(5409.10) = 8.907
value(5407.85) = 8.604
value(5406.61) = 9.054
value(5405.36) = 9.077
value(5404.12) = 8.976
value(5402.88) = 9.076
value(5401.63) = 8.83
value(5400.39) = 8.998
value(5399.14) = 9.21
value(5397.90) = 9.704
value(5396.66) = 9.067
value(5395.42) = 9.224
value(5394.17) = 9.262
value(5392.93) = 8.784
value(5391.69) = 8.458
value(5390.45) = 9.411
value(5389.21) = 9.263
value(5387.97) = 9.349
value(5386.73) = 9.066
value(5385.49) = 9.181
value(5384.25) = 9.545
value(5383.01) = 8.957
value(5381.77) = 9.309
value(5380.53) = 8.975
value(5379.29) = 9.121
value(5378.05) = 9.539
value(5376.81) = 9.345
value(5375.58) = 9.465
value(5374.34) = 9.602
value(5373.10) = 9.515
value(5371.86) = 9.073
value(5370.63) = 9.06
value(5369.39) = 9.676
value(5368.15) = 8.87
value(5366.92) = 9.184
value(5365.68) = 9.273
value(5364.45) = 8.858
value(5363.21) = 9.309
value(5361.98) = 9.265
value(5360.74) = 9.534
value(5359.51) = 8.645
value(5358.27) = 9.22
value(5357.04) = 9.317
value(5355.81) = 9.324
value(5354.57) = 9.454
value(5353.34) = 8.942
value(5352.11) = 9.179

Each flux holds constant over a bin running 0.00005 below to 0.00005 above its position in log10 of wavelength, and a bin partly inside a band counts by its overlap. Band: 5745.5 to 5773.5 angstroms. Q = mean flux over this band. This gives 8.24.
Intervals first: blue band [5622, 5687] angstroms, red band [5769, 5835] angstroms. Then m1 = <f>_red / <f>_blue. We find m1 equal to 0.94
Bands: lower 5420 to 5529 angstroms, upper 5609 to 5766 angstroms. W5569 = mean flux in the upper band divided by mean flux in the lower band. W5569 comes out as 0.97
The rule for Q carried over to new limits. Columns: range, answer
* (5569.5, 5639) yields 8.63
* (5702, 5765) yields 8.1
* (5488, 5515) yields 8.57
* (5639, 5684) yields 8.55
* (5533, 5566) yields 8.72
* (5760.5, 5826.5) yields 8.15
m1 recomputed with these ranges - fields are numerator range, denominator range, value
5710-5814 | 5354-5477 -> 0.92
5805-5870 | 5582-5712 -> 0.93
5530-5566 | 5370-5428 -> 0.97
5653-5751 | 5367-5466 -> 0.93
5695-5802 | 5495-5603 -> 0.95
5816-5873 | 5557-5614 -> 0.92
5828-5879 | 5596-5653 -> 0.91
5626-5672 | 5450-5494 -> 1.01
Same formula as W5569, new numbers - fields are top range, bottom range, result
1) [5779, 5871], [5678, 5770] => 0.98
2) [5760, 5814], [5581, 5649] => 0.95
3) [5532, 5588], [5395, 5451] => 0.98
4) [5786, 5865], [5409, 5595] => 0.92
